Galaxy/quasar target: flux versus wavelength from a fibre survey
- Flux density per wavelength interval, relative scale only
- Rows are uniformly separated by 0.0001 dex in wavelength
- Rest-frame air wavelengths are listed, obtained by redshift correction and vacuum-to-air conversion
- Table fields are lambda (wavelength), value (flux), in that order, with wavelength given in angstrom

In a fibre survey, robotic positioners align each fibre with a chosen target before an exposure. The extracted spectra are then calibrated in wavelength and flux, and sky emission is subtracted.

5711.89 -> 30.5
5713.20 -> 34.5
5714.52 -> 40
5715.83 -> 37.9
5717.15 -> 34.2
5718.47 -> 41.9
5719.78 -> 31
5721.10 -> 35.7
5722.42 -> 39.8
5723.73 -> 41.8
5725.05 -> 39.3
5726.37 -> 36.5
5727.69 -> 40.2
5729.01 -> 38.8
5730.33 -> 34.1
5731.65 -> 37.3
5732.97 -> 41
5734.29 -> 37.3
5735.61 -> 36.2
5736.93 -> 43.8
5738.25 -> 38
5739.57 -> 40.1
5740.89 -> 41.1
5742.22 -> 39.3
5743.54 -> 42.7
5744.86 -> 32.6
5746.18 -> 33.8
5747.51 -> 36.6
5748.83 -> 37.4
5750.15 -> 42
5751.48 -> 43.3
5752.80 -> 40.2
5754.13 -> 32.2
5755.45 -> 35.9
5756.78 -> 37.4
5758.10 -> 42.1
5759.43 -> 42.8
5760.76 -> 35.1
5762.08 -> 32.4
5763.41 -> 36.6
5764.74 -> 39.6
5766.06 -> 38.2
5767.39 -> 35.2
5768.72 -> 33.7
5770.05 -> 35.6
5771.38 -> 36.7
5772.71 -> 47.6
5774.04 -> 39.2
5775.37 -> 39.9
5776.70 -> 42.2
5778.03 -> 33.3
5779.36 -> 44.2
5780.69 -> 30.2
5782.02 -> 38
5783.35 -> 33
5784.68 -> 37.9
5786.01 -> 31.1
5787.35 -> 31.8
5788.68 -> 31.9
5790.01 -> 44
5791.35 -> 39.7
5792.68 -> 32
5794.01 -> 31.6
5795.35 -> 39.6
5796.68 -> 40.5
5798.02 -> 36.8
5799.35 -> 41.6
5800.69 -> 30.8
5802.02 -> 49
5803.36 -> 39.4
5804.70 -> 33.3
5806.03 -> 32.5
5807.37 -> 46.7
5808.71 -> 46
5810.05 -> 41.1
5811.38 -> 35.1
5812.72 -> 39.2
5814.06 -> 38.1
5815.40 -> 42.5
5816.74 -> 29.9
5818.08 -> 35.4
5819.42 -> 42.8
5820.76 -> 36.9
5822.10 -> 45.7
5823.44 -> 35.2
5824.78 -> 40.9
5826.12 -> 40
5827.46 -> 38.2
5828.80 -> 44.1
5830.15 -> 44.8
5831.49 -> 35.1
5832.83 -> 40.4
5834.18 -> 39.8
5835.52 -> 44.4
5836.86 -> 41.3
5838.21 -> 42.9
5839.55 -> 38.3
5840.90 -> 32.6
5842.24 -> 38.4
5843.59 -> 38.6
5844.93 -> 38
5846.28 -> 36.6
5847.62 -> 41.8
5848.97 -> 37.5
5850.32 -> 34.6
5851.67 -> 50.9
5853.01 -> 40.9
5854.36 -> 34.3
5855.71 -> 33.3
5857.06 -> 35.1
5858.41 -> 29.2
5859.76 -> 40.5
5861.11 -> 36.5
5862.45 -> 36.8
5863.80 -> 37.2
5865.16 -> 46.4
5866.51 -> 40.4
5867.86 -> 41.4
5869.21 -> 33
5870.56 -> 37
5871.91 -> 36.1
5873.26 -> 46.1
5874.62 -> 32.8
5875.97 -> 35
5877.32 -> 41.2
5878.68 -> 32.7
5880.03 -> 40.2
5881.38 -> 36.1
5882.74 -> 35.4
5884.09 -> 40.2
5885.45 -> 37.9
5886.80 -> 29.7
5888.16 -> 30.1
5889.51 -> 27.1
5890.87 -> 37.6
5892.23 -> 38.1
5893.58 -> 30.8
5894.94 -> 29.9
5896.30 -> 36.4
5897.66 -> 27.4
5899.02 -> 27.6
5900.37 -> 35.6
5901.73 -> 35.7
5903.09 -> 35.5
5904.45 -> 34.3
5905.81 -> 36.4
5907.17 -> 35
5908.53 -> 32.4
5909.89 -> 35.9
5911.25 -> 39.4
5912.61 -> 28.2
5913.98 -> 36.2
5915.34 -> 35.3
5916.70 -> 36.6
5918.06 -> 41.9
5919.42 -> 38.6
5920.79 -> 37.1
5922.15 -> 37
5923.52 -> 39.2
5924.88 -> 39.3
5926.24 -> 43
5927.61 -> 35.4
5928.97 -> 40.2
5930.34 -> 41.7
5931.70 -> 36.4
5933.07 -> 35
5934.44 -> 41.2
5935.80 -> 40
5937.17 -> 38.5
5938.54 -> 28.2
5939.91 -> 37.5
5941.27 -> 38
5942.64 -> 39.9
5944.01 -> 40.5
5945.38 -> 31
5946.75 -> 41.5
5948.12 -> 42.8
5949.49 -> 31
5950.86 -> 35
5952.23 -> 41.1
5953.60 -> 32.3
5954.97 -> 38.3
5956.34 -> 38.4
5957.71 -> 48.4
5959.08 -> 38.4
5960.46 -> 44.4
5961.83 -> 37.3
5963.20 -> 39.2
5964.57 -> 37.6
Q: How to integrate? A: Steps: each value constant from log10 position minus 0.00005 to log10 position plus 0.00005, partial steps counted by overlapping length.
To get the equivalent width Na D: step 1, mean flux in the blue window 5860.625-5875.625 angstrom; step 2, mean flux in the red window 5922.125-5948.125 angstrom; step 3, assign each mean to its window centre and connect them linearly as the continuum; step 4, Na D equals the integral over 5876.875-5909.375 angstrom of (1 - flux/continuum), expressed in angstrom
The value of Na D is 3.5 angstrom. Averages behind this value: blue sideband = 38.5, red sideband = 38.2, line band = 34.3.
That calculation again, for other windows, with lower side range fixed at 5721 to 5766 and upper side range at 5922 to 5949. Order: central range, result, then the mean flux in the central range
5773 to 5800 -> 0.9 angstrom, 37.1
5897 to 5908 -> 1.4 angstrom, 33.4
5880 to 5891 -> 1.1 angstrom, 34.5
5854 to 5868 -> 0.4 angstrom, 37.3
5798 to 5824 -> -0.4 angstrom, 39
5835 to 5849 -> -0.3 angstrom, 39.2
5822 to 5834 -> -0.6 angstrom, 40.2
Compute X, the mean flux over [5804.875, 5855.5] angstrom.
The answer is 39.4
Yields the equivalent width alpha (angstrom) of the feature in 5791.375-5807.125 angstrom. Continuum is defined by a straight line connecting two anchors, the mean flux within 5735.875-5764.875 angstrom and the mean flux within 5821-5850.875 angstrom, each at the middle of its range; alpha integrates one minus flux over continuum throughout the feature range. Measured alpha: 0.66 angstrom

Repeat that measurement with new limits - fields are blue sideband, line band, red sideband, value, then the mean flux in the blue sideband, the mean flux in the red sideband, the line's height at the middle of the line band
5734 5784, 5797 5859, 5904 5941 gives -2.1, 38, 37.1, 37.6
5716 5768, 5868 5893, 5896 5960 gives 0.8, 38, 36.9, 37.2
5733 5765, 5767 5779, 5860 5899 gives -0.2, 38.3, 36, 37.9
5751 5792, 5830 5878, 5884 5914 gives -4.9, 37.4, 33.6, 35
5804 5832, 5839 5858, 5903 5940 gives 0.4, 39.2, 37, 38.6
